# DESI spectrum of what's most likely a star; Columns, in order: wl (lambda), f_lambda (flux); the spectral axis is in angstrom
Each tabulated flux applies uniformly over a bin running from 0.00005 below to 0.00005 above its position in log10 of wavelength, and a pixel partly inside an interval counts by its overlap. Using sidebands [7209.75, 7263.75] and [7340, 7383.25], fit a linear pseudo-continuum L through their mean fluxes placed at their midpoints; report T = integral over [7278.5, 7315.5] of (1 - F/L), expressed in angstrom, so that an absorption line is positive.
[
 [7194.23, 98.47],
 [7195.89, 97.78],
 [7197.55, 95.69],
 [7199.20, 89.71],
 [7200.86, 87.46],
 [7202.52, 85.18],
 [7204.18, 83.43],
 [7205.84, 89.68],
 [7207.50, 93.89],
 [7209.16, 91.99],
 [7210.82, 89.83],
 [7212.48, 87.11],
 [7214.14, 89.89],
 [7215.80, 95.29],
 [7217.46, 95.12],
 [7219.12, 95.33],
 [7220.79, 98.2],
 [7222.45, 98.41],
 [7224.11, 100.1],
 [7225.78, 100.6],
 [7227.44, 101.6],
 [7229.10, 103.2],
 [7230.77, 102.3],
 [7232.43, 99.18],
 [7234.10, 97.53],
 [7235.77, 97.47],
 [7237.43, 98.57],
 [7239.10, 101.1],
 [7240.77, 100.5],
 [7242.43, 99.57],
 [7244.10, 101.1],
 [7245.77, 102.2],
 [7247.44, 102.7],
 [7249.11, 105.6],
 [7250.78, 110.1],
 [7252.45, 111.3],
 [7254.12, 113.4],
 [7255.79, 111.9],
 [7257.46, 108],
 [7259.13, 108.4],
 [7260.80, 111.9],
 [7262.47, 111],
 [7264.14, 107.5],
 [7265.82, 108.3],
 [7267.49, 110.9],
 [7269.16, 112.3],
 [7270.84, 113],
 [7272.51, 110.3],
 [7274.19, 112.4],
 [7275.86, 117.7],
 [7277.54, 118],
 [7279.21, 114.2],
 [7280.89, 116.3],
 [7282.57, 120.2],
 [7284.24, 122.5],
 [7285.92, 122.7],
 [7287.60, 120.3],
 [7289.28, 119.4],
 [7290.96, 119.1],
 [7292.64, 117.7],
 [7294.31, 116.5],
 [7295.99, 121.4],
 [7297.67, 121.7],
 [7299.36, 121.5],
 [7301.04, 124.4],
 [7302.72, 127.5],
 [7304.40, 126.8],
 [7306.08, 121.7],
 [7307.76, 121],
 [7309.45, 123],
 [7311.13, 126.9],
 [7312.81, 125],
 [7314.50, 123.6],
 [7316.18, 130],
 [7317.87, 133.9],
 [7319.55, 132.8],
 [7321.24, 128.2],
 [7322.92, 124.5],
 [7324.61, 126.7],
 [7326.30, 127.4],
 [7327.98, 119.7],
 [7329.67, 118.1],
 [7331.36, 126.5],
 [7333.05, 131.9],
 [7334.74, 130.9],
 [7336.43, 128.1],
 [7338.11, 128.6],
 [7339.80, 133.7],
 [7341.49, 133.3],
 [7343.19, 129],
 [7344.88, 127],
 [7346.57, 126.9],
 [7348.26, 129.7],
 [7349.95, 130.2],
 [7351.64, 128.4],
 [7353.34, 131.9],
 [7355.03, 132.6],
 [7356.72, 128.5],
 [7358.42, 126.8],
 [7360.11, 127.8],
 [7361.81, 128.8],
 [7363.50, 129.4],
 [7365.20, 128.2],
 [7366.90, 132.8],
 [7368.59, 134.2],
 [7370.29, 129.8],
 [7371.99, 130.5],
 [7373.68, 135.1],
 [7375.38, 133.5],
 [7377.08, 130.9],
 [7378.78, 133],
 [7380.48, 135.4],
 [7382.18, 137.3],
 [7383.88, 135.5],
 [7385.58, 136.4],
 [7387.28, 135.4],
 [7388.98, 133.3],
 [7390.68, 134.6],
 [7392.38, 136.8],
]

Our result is -1.88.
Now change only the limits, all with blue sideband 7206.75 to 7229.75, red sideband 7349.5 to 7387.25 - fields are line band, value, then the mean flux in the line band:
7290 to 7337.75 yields -2.5 angstrom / 125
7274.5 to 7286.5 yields -0.8 angstrom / 118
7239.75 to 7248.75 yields 0.0 angstrom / 101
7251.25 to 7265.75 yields -0.7 angstrom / 110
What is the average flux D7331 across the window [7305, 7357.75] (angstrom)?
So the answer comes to 128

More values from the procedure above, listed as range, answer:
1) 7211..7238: 97.3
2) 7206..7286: 105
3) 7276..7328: 123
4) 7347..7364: 129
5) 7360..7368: 130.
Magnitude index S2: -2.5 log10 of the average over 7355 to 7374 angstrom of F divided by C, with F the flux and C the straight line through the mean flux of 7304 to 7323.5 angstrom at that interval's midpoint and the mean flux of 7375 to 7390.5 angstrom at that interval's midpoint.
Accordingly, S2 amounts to 0.02 mag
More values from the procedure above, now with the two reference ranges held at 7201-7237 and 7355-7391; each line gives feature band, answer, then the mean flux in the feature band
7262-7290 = -0.06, 115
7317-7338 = -0.05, 127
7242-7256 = -0.04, 106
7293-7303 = -0.07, 122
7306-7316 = -0.06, 124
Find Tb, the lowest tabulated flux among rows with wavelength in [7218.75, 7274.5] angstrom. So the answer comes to 95.33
